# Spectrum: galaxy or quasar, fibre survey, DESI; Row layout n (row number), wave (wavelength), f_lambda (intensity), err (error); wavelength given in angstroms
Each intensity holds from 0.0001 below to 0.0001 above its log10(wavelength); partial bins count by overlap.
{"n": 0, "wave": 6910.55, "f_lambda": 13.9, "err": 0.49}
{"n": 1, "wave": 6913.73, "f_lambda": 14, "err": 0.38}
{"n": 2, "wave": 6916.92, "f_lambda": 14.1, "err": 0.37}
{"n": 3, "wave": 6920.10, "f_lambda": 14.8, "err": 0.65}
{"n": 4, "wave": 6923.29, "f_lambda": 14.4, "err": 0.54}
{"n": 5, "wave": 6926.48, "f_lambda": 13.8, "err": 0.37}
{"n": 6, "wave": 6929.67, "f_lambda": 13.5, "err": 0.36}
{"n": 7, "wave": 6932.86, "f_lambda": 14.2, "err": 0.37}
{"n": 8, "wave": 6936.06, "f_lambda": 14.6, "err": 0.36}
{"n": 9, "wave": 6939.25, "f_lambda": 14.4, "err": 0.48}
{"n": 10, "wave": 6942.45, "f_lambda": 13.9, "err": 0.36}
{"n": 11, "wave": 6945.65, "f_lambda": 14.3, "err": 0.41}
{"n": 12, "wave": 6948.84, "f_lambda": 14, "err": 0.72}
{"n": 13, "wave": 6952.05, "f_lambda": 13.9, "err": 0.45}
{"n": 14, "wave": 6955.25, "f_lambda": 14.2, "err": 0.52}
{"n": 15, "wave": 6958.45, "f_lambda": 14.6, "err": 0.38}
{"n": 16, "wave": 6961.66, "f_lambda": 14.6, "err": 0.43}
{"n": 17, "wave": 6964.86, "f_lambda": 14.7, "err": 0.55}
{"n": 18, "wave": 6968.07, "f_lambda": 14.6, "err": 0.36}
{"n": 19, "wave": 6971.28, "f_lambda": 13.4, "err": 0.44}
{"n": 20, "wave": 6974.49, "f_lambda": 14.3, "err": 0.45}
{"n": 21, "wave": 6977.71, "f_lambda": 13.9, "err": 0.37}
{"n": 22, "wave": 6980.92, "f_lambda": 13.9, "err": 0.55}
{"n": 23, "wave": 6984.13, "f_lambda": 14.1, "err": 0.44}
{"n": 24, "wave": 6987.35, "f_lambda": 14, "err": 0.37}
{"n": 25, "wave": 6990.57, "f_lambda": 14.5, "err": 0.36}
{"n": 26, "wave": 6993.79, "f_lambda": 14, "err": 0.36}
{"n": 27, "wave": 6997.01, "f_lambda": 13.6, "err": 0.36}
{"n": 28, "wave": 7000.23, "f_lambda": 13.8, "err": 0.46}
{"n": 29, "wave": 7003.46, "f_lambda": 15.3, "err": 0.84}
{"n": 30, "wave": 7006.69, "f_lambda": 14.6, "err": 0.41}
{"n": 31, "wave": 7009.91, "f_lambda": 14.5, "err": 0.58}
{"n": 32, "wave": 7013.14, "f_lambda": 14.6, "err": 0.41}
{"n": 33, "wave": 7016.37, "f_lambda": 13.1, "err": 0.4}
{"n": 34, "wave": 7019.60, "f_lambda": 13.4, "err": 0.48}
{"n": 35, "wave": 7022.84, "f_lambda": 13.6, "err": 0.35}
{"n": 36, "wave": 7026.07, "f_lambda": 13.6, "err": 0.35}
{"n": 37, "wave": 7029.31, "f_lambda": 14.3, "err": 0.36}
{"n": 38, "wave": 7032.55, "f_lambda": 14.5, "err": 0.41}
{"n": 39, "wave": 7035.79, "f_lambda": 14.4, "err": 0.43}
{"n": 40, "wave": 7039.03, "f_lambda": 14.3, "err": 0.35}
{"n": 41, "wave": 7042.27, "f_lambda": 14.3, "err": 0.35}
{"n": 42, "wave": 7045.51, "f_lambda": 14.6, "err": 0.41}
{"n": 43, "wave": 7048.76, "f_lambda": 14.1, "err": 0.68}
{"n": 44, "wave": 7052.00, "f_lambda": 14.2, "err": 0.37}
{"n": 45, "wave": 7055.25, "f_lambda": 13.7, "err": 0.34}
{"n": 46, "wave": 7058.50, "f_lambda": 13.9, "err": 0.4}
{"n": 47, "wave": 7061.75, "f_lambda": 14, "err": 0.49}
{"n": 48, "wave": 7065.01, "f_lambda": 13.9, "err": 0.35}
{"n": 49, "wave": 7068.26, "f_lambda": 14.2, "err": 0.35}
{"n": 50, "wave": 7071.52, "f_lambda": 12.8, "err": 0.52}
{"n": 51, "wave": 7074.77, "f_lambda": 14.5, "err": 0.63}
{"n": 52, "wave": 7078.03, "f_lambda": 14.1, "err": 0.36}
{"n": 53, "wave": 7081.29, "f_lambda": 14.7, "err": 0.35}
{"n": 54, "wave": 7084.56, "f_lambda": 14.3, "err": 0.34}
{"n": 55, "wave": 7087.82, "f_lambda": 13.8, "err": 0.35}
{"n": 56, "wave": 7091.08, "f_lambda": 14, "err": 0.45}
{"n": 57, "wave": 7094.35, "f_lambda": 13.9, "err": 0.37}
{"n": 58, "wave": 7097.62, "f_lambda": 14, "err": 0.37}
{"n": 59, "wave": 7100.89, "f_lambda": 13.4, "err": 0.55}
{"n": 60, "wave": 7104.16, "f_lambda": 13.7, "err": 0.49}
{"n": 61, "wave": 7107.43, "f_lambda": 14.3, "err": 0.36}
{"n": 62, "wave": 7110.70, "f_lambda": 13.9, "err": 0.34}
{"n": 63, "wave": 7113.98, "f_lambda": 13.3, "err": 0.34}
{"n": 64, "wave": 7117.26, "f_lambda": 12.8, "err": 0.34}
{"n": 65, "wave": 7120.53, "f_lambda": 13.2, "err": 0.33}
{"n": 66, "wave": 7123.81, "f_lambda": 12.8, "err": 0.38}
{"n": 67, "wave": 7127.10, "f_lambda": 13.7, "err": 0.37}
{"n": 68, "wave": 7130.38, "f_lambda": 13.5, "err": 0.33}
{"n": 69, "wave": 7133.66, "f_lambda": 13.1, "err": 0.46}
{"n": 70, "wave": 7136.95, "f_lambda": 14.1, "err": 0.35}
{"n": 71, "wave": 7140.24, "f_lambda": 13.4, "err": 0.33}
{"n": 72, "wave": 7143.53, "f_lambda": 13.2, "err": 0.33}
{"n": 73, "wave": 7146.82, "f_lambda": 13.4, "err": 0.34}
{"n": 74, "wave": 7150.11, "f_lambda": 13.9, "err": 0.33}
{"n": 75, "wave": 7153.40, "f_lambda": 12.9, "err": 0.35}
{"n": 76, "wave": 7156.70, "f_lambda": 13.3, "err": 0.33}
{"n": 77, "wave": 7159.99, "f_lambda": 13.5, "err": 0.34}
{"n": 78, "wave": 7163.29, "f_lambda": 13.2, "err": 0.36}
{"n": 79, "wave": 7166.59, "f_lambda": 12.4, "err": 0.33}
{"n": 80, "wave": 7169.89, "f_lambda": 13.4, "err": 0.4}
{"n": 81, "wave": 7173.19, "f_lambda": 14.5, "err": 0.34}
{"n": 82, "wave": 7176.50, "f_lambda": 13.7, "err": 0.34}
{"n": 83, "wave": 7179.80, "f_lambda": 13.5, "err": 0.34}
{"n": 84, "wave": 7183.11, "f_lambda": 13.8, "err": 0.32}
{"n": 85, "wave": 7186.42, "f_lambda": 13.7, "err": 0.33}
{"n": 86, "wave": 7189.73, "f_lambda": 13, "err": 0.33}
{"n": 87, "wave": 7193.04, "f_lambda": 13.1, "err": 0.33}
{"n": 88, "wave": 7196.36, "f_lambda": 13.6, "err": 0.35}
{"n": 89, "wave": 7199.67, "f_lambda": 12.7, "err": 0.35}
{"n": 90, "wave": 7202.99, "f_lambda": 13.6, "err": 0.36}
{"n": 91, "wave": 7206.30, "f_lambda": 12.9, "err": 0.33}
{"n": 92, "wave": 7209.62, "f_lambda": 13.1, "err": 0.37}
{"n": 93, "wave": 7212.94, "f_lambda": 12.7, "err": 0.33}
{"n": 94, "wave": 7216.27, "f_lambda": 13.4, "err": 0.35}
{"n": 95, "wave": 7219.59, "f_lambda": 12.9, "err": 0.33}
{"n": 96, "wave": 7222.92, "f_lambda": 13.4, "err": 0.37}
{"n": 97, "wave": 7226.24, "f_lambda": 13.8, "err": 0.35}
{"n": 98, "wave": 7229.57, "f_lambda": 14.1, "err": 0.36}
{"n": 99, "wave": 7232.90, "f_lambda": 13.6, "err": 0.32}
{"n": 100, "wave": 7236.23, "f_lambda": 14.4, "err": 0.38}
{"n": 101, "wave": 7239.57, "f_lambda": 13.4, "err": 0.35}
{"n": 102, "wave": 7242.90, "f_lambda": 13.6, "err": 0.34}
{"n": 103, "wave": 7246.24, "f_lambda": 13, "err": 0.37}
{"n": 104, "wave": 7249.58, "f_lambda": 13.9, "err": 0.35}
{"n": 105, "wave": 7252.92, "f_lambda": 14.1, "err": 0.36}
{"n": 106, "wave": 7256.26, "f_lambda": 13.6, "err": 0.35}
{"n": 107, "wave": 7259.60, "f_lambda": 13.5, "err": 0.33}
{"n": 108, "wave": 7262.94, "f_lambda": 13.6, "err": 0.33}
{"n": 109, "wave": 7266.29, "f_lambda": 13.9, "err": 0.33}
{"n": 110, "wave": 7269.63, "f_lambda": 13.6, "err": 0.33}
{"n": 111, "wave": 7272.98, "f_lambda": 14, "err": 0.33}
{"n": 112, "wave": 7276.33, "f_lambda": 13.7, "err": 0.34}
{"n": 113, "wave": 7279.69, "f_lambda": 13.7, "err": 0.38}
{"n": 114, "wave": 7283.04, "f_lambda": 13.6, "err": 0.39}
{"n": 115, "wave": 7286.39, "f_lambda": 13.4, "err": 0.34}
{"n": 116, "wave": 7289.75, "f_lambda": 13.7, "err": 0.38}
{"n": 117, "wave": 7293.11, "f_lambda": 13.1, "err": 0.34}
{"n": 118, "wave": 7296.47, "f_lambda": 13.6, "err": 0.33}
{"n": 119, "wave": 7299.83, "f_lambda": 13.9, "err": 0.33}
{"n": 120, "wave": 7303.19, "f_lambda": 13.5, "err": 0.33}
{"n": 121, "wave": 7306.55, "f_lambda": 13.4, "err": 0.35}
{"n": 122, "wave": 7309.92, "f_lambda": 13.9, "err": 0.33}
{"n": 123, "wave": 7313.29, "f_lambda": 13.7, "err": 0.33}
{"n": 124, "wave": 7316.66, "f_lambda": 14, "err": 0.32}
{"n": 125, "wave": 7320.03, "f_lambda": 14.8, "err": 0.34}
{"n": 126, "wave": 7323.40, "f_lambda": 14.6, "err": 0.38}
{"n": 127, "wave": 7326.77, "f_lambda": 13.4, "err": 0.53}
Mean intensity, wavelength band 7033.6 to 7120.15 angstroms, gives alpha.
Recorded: 14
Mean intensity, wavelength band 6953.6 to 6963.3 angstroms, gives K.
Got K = 14.5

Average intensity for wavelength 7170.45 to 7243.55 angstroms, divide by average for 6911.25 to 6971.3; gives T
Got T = 0.95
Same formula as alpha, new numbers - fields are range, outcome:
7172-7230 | 13.4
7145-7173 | 13.3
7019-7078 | 14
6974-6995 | 14.1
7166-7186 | 13.6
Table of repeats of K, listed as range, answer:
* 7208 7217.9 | 13.1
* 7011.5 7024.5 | 13.7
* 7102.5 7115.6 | 13.8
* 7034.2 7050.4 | 14.3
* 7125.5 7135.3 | 13.4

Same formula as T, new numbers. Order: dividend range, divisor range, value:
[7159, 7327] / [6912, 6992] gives 0.96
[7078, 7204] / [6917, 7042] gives 0.96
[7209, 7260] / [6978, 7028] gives 0.96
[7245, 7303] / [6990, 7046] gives 0.96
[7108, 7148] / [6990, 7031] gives 0.95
